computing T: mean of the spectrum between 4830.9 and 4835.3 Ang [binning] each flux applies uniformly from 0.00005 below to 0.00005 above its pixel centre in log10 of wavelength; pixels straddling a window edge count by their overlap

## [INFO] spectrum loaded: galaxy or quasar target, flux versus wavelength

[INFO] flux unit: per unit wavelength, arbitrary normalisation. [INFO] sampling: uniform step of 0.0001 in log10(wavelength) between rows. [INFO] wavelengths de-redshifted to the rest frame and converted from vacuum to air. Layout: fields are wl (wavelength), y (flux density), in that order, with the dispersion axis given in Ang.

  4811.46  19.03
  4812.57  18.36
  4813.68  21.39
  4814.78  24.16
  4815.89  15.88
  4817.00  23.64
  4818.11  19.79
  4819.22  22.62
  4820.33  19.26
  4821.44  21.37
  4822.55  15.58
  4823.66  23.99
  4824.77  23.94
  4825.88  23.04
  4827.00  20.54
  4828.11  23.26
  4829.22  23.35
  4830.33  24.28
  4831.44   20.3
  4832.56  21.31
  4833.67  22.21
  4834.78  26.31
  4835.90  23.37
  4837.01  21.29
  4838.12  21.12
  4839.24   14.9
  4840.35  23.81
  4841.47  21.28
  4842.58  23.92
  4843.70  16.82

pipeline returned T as 22.5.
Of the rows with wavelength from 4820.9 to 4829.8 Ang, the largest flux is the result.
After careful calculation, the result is 23.99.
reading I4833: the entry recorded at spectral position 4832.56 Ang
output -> 21.31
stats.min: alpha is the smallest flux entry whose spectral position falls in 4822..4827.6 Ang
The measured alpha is 15.58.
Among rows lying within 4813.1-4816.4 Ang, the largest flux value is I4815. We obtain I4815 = 24.16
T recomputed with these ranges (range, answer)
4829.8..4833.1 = 21.9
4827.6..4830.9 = 23.7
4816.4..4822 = 21.3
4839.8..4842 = 22.5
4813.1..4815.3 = 22.8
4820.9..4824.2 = 20.3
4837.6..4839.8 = 18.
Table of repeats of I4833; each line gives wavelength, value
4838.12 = 21.12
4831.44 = 20.3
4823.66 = 23.99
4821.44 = 21.37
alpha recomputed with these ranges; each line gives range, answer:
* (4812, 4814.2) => 18.36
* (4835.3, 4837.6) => 21.29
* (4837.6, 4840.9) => 14.9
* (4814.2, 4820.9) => 15.88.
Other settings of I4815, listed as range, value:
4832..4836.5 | 26.31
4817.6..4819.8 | 22.62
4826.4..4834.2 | 24.28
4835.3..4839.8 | 23.37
